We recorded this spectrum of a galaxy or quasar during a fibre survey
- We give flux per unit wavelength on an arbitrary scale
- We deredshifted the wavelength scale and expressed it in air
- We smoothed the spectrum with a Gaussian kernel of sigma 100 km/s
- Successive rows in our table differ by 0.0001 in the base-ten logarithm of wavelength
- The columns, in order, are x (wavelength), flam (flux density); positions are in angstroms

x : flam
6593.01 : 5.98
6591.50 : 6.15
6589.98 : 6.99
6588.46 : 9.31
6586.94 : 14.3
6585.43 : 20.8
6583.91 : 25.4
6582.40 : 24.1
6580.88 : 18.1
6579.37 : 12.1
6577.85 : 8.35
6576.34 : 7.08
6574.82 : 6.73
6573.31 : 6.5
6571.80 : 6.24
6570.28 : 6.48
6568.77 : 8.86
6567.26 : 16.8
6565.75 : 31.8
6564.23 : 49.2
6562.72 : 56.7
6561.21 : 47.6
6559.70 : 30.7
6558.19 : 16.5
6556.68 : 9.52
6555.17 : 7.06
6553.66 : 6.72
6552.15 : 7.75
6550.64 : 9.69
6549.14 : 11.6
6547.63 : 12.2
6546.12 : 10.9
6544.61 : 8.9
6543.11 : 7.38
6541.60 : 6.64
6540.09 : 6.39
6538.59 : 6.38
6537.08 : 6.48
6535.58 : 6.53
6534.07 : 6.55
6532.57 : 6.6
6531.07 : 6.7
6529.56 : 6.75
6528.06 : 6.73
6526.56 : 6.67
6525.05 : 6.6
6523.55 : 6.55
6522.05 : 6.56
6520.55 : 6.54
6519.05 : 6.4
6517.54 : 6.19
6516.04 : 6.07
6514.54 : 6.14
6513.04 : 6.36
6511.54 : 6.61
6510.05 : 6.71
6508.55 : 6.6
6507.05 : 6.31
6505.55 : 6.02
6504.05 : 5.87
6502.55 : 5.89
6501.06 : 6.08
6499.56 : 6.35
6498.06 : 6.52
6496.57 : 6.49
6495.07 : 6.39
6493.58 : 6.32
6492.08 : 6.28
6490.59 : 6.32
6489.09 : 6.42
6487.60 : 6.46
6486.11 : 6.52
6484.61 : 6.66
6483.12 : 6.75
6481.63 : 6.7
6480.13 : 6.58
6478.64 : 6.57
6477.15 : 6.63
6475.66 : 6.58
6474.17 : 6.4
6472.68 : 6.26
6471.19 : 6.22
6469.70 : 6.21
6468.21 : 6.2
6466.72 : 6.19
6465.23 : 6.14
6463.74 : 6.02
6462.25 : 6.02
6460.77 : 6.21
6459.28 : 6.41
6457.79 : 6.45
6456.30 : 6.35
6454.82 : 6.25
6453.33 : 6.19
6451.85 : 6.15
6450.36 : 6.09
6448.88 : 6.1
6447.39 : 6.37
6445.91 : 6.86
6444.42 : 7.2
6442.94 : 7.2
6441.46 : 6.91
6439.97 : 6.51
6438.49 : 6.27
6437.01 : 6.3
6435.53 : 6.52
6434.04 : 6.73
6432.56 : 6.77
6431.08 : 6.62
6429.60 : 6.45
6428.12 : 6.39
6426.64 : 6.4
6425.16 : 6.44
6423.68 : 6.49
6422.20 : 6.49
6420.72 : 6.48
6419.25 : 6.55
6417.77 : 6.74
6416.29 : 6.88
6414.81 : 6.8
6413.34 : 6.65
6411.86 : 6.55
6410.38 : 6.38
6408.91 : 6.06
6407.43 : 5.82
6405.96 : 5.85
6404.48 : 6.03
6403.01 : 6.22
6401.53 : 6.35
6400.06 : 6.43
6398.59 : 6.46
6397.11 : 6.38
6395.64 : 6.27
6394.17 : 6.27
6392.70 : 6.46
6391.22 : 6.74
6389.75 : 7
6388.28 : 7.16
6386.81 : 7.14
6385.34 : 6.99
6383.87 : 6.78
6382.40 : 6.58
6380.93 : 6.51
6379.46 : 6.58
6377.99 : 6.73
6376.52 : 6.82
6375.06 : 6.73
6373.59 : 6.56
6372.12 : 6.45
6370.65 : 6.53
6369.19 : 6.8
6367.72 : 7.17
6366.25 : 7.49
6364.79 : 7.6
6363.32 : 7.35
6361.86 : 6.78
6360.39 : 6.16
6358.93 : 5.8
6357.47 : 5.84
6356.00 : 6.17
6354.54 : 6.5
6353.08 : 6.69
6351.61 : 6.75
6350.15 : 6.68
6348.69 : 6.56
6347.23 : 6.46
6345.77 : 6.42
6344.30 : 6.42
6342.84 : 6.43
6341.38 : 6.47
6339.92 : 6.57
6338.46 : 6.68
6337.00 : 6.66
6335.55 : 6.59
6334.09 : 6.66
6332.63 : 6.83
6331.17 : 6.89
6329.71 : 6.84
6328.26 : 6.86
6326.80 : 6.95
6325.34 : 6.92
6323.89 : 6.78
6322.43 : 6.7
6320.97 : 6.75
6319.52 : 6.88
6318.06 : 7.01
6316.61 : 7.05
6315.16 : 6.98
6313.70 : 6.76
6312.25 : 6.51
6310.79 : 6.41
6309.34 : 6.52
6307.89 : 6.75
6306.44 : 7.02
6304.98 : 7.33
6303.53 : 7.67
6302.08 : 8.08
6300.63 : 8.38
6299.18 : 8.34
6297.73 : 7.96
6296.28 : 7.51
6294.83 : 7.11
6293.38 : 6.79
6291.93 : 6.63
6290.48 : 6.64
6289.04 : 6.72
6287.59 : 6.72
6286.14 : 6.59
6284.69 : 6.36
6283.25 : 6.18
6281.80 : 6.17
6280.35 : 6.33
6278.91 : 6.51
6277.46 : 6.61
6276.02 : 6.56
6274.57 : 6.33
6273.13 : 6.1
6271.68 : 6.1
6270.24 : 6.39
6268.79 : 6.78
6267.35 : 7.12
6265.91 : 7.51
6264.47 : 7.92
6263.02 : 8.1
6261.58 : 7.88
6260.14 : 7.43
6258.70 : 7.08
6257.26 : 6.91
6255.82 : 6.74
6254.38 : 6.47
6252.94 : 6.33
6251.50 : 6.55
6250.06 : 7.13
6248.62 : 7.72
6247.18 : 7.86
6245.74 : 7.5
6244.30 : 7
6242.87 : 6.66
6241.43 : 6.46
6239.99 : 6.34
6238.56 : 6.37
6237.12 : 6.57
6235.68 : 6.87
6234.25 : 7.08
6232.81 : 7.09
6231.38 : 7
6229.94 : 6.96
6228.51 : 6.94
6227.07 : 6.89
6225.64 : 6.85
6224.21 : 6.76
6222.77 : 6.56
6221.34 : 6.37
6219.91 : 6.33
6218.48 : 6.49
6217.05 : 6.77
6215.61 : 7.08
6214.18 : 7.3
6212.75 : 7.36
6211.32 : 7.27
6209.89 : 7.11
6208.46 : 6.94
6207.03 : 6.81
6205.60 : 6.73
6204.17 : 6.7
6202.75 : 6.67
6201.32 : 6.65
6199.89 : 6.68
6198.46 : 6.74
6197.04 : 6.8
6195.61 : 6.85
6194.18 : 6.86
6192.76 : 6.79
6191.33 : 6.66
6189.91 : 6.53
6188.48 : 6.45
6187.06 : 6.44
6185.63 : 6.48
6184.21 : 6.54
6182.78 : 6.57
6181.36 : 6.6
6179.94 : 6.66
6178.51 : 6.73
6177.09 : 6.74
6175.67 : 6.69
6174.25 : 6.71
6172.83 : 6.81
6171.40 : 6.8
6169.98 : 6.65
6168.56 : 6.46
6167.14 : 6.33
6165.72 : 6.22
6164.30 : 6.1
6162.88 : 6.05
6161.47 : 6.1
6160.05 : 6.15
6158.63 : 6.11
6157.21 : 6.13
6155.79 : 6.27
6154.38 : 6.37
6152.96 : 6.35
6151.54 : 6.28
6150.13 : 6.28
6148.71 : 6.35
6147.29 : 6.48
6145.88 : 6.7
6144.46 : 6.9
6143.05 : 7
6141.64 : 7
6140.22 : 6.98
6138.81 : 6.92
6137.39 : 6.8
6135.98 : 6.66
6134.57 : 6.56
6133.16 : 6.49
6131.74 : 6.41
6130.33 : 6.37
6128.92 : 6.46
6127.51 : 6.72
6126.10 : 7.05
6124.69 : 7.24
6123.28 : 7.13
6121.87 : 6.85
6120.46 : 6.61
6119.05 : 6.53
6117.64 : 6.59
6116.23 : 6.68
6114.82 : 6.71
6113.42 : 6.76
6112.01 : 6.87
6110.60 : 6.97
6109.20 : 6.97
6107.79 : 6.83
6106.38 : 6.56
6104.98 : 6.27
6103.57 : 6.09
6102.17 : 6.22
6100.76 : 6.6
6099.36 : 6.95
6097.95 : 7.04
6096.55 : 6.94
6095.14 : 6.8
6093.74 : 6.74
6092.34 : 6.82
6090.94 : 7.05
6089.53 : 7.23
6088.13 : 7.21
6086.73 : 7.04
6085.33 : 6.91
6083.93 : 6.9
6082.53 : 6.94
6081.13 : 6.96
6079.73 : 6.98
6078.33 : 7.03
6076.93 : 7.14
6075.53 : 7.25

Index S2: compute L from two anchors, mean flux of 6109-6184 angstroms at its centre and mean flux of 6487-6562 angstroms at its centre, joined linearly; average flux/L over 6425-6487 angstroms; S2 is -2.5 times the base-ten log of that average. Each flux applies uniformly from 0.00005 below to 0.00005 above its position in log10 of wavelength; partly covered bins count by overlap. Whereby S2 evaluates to 0.257 mag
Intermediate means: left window 6.6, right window 8.52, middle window 6.45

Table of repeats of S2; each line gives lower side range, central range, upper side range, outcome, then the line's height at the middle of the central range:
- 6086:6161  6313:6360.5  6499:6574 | 0.33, 8.98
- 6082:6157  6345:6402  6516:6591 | 0.48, 10.3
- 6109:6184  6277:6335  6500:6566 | 0.23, 8.54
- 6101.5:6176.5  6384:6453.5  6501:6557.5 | 0.08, 7.01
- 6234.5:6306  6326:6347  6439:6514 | 0.02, 6.79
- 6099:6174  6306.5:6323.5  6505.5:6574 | 0.29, 8.81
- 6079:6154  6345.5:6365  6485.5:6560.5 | 0.12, 7.3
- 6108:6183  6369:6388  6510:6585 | 0.43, 9.96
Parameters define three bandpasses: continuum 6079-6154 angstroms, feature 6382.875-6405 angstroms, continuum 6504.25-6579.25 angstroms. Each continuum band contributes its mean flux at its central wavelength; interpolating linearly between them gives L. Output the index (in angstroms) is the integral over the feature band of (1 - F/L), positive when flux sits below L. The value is 7.1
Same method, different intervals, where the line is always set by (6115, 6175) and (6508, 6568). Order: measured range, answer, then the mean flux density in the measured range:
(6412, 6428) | 6.05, 6.58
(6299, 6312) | 2.32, 7.31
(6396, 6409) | 5.21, 6.19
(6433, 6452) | 7.55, 6.57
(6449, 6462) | 5.69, 6.25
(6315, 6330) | 3.73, 6.88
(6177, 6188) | 0.81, 6.58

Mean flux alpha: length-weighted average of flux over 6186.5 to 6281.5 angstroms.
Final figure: 6.84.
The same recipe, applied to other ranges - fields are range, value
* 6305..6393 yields 6.72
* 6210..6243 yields 6.81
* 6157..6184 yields 6.46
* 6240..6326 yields 6.95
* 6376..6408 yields 6.53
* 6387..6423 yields 6.47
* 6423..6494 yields 6.44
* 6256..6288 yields 6.8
